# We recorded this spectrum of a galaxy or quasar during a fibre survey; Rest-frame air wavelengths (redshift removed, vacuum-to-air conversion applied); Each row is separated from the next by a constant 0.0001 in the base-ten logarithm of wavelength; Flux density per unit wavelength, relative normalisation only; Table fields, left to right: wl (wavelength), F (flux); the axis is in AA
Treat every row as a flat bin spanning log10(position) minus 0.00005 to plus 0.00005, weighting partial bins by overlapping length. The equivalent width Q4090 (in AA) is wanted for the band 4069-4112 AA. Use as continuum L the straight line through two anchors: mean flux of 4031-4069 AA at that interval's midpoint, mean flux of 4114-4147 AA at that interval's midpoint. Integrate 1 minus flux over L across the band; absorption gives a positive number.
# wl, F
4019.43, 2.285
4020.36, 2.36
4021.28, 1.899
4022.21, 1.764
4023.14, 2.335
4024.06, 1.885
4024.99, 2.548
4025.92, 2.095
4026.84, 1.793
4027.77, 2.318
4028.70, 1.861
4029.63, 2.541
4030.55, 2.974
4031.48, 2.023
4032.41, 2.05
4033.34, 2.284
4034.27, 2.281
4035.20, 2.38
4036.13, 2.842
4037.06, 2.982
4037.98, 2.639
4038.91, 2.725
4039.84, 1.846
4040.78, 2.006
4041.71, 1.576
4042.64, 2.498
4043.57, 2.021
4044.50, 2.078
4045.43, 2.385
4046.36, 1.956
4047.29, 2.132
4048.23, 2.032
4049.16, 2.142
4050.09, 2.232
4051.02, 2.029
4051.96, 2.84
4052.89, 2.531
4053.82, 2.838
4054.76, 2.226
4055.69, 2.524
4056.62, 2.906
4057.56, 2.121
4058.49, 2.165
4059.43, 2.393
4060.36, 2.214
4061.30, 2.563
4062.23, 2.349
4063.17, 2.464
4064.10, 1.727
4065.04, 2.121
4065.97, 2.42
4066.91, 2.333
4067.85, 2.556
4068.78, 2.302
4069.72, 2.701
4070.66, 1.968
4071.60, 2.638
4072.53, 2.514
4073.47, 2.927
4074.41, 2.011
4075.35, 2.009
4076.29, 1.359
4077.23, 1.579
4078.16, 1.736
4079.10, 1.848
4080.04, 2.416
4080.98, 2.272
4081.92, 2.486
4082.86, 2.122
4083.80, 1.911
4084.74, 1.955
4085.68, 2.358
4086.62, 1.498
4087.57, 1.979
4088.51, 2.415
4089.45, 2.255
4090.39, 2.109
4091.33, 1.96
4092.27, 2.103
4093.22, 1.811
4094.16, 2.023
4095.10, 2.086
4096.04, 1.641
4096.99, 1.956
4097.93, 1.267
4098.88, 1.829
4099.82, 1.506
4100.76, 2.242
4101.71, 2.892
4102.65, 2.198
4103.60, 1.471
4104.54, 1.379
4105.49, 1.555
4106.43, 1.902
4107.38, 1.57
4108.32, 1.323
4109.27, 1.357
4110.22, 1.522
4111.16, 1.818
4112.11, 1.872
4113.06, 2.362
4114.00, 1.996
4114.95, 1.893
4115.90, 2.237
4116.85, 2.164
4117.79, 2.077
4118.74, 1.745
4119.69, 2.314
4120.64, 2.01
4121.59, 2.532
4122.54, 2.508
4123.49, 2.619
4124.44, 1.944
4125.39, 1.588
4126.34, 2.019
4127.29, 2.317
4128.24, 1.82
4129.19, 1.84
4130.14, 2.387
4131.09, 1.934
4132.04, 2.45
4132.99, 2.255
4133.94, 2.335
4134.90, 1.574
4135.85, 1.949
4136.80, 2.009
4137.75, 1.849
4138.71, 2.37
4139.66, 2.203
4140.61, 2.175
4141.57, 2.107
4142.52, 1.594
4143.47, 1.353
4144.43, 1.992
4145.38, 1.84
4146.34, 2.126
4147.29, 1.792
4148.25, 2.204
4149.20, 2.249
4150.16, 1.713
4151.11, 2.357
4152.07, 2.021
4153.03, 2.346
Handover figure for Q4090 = 4.3 AA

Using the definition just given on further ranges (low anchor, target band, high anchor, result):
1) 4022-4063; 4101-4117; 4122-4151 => 2.00 AA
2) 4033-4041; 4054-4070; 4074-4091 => -1.06 AA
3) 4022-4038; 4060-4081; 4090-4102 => -1.33 AA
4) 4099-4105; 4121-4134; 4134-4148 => -1.57 AA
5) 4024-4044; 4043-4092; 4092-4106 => -3.71 AA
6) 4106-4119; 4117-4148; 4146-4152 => -1.38 AA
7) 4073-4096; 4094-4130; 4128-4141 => 2.31 AA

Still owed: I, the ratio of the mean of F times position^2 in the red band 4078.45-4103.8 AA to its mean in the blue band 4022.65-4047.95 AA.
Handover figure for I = 0.9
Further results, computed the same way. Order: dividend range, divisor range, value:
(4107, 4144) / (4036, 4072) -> 0.89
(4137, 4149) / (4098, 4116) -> 1.11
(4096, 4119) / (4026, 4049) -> 0.84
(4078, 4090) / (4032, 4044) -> 0.93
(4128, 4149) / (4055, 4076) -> 0.89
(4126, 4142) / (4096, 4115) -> 1.19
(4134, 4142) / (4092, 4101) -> 1.14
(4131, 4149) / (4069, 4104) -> 1.00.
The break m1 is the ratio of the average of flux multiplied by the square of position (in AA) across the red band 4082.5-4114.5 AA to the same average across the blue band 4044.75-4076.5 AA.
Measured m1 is 0.83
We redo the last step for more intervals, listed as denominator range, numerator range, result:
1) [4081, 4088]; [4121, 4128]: 1.09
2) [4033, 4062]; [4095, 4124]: 0.85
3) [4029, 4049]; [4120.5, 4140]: 0.97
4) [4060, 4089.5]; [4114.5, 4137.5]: 0.99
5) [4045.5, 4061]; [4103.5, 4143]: 0.88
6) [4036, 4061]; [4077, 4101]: 0.87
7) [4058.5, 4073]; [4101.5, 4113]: 0.75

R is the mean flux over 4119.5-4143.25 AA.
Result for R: 2.1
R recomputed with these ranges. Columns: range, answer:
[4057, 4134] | 2.07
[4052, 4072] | 2.39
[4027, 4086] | 2.27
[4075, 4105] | 1.96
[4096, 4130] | 1.93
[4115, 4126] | 2.15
